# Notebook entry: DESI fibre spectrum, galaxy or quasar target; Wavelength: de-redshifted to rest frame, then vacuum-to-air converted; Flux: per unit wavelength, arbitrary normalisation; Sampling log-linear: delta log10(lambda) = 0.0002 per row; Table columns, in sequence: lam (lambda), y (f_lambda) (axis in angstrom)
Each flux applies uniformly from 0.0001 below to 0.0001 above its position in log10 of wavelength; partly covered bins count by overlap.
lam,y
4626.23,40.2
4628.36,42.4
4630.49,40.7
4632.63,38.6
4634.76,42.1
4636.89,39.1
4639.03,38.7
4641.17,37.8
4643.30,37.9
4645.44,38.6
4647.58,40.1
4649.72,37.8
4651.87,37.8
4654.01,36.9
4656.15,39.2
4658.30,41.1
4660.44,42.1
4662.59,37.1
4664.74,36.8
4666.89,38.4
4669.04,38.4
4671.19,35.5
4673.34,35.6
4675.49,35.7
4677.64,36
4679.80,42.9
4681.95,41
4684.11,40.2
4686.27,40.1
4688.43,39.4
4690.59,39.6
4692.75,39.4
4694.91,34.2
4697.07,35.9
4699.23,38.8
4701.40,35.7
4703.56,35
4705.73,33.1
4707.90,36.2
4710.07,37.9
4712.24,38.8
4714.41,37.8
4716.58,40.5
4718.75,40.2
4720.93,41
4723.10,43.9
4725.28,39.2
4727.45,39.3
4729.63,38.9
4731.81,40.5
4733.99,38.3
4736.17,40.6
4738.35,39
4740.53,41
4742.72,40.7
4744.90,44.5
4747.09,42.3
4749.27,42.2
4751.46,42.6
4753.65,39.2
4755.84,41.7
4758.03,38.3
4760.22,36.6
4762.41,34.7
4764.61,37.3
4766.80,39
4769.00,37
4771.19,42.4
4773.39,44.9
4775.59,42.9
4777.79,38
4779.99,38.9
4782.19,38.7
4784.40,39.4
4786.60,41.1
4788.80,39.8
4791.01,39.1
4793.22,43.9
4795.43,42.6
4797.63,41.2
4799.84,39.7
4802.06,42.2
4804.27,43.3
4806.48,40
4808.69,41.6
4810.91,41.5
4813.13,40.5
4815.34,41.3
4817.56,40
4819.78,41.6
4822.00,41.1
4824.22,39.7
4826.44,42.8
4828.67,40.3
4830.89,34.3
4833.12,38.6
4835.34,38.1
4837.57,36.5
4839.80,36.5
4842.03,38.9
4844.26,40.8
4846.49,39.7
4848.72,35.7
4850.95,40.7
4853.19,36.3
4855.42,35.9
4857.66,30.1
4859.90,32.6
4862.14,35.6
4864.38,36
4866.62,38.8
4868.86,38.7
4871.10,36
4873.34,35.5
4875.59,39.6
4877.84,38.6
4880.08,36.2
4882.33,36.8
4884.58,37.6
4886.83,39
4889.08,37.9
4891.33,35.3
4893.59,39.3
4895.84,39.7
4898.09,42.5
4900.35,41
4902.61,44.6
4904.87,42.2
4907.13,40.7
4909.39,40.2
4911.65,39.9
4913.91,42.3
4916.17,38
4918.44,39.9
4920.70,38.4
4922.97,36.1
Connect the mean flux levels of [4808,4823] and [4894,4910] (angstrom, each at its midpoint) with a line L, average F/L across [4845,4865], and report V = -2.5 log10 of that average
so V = 0.15 mag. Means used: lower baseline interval 41.1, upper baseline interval 41.5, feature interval 35.9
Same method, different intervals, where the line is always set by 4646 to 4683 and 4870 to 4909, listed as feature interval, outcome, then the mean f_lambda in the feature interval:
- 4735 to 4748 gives -0.07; 41.3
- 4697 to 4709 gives 0.08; 35.8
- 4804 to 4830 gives -0.06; 41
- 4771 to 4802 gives -0.06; 40.9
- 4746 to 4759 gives -0.07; 41.1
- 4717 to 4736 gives -0.05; 40.2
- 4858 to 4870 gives 0.09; 35.9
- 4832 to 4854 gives 0.02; 38.2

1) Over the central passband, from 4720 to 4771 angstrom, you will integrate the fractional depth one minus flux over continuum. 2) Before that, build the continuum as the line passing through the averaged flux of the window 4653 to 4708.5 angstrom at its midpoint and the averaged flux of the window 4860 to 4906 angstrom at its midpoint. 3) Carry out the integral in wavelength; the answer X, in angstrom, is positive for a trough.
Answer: -2.5 angstrom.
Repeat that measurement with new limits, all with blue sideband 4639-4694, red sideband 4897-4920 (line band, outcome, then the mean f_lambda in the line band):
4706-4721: 0.24 angstrom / 38.4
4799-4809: -0.34 angstrom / 41.4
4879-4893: 1.24 angstrom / 37.2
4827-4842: 0.98 angstrom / 37.7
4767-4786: -0.24 angstrom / 40.2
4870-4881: 0.95 angstrom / 37.2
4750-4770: 0.50 angstrom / 38.6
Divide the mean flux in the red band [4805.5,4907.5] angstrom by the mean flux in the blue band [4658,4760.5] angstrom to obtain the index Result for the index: 1.0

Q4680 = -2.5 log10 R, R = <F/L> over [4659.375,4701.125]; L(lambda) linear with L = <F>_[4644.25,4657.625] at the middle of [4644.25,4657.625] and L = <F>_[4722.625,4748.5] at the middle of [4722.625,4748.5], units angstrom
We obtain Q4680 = 0.03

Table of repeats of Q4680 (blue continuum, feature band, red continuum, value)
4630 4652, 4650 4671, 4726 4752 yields 0.03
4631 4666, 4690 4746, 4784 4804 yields 0.03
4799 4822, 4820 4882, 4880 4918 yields 0.08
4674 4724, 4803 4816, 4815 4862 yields -0.09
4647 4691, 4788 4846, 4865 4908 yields -0.04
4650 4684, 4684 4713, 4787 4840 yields 0.04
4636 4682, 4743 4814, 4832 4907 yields -0.07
